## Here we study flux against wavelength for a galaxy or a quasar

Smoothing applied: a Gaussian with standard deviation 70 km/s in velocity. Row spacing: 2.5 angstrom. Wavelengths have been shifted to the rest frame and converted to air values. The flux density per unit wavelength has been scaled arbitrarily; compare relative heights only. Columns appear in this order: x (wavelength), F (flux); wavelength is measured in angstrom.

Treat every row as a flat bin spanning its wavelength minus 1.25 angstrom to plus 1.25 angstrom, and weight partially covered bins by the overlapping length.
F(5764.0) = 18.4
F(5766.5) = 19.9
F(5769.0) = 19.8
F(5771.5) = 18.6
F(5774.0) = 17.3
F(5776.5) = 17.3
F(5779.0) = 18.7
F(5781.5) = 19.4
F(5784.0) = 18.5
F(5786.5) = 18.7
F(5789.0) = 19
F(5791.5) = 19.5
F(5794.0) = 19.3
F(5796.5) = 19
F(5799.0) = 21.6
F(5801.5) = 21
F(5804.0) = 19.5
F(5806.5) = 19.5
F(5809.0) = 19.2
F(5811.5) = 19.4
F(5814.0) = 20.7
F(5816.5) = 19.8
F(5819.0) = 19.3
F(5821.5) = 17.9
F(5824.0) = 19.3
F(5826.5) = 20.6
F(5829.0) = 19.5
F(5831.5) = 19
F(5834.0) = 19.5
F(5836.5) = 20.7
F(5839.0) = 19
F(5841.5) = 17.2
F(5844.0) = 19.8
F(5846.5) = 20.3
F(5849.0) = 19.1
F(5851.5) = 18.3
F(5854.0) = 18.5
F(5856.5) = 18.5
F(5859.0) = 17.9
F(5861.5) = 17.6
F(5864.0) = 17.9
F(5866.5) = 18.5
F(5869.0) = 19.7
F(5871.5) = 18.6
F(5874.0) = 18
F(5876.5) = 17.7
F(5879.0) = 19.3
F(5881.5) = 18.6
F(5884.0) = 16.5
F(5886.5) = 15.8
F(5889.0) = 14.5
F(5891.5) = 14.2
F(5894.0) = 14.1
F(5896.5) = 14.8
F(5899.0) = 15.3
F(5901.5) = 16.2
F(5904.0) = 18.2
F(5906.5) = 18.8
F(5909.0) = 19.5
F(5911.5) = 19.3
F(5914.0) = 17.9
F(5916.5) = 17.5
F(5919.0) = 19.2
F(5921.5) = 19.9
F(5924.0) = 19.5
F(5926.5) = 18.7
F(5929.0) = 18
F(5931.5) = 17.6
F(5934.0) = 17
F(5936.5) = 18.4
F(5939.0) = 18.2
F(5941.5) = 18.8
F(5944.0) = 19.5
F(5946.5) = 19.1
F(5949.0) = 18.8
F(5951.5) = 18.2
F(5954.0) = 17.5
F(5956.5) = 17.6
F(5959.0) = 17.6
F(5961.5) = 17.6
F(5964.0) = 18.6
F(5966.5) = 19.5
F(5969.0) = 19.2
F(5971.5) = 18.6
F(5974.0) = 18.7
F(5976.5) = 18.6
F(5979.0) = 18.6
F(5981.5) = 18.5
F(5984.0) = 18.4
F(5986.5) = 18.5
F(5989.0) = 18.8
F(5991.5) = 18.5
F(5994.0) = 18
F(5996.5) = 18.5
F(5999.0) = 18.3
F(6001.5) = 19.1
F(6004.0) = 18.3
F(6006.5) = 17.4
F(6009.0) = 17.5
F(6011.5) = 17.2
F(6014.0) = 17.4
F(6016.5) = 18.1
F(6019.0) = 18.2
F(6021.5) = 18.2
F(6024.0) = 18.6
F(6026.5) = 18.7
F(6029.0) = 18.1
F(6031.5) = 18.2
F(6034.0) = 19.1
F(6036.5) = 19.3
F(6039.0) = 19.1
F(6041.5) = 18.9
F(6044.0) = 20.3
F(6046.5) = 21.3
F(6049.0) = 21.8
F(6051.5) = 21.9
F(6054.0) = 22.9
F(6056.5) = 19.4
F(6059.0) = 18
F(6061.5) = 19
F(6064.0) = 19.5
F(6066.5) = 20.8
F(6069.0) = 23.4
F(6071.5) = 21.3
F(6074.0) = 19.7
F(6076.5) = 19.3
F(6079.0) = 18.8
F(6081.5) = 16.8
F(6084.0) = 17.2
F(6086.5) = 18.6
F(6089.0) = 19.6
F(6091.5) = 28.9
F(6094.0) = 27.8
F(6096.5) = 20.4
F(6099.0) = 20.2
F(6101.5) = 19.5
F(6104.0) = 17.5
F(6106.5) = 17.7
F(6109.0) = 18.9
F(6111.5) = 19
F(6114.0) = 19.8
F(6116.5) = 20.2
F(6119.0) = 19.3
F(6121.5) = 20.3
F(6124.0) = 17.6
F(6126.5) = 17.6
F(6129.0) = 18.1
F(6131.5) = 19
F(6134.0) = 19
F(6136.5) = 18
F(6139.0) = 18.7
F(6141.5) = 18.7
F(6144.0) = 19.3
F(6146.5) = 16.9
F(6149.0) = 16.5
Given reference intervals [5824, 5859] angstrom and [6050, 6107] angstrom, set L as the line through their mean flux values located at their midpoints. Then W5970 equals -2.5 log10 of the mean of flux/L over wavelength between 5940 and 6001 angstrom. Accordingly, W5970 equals 0.08 mag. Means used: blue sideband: 19.2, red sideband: 20.4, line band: 18.5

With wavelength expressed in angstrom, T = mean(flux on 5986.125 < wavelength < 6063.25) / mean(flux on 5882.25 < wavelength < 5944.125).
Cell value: 1.08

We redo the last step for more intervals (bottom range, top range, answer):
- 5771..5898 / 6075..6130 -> 1.06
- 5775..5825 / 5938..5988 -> 0.96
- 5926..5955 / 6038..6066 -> 1.10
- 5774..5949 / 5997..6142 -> 1.05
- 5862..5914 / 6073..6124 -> 1.15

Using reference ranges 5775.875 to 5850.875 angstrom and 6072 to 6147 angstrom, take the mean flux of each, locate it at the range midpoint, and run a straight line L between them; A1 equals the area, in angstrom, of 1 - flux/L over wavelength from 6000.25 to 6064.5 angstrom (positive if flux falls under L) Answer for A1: 1.3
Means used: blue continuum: 19.4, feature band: 19.1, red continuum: 19.5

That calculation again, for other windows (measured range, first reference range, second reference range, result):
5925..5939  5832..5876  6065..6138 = 0.8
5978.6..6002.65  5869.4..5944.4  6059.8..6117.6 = 0.4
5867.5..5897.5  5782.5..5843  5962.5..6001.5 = 3.6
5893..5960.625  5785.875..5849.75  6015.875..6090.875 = 5.4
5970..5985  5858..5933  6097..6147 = -0.4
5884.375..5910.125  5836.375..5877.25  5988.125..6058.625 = 3.5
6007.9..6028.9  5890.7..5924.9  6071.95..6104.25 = 1.4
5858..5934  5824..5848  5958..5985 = 5.7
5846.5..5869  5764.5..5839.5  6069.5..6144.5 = 1.1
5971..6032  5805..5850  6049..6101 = 6.1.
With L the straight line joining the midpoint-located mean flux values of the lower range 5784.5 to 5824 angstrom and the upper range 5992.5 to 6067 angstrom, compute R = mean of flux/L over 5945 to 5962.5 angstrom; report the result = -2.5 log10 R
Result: 0.06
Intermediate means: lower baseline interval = 19.5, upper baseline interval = 19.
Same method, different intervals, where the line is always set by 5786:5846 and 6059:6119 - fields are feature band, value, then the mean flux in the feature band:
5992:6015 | 0.11 mag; 18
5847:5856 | 0.05 mag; 18.8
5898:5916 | 0.10 mag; 17.9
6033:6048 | 0.02 mag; 19.7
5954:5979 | 0.08 mag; 18.4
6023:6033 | 0.09 mag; 18.4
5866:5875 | 0.05 mag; 18.7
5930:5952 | 0.08 mag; 18.4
